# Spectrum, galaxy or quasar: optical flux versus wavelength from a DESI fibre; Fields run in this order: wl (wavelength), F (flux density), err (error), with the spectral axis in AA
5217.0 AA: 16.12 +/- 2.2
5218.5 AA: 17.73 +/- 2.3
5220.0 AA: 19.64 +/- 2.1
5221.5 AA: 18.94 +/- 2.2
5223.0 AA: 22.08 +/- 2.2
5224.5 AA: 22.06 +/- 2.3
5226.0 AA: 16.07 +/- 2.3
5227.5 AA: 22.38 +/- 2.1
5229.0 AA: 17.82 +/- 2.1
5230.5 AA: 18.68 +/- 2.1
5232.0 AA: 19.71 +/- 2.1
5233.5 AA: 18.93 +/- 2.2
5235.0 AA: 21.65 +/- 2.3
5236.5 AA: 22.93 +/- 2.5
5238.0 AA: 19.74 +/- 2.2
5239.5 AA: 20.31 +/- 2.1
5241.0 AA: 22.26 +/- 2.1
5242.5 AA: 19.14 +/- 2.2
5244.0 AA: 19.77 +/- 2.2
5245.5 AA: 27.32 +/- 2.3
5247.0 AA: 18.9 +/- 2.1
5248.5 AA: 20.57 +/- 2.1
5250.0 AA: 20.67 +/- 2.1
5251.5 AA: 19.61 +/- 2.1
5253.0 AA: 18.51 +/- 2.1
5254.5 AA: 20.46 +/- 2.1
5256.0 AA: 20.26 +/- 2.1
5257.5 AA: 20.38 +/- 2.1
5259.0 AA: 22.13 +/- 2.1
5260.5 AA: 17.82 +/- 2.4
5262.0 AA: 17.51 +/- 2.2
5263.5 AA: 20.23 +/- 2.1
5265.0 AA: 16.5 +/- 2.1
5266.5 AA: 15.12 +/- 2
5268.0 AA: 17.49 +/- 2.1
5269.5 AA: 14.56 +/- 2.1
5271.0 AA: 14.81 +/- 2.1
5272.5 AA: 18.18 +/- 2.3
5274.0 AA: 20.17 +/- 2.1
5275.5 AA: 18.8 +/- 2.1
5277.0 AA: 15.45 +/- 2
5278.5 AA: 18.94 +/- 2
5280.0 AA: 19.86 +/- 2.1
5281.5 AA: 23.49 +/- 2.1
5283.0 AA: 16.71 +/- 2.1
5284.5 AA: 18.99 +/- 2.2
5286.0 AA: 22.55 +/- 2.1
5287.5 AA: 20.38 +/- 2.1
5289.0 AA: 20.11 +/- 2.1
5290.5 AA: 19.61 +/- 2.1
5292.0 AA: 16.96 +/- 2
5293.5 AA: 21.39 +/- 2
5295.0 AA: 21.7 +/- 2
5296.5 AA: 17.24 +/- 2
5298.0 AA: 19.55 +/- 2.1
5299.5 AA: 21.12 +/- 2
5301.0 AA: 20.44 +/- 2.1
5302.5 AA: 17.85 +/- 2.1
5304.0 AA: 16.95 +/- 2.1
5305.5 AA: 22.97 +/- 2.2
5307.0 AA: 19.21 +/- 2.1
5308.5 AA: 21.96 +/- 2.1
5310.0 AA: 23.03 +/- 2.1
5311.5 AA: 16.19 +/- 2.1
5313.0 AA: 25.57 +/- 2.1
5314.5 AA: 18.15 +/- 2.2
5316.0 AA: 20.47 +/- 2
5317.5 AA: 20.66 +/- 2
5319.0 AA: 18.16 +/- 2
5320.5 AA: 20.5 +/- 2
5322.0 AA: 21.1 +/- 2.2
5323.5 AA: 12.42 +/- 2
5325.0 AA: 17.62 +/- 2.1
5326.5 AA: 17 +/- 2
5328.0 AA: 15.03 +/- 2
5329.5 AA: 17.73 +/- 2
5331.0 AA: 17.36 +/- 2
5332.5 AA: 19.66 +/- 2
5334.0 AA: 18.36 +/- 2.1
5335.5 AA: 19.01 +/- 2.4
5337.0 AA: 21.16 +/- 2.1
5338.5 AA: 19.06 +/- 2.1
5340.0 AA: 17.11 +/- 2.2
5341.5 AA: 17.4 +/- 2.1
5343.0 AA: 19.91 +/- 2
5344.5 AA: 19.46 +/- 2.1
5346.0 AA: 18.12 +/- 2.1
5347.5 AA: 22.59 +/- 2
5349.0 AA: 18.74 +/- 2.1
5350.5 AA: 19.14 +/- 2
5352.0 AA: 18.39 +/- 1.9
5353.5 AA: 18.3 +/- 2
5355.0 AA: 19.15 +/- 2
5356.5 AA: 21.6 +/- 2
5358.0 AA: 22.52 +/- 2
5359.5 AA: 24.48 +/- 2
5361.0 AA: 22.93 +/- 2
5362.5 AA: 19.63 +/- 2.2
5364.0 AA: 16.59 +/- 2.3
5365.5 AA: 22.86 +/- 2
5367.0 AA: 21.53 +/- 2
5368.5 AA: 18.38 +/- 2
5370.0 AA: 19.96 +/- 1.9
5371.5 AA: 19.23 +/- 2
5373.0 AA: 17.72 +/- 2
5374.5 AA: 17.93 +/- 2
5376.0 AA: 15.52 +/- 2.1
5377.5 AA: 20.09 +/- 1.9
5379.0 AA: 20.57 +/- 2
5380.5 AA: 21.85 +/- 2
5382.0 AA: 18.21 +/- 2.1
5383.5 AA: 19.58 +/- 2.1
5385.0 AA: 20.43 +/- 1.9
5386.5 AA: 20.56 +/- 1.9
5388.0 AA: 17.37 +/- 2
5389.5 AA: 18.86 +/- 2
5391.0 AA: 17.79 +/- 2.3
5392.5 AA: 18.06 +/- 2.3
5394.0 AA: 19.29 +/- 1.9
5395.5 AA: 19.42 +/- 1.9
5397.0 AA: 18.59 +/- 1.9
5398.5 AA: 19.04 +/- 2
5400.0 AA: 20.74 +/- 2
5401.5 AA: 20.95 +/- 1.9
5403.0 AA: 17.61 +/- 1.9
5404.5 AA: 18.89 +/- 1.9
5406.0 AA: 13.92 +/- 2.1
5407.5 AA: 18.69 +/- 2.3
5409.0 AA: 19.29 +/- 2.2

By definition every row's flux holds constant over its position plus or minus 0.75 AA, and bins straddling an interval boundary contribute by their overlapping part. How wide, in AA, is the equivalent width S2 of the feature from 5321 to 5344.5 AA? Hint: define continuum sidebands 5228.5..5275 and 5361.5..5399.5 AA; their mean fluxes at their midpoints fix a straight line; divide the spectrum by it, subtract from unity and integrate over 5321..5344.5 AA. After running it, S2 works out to 1.5 AA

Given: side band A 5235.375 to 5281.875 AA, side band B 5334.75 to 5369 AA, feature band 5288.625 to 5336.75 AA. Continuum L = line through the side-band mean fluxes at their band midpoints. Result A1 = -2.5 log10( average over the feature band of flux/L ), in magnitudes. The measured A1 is 0.03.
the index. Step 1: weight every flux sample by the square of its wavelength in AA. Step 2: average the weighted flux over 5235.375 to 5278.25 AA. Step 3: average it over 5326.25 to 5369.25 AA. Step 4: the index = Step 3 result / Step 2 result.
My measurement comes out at 1.0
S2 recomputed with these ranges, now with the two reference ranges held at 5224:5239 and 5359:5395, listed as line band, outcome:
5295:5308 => 0.1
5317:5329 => 1.2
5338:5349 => 0.3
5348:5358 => 0.0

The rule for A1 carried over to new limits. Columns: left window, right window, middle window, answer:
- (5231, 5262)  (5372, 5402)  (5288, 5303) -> 0.02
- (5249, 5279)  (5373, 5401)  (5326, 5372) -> -0.03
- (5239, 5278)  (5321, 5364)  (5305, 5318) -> -0.10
